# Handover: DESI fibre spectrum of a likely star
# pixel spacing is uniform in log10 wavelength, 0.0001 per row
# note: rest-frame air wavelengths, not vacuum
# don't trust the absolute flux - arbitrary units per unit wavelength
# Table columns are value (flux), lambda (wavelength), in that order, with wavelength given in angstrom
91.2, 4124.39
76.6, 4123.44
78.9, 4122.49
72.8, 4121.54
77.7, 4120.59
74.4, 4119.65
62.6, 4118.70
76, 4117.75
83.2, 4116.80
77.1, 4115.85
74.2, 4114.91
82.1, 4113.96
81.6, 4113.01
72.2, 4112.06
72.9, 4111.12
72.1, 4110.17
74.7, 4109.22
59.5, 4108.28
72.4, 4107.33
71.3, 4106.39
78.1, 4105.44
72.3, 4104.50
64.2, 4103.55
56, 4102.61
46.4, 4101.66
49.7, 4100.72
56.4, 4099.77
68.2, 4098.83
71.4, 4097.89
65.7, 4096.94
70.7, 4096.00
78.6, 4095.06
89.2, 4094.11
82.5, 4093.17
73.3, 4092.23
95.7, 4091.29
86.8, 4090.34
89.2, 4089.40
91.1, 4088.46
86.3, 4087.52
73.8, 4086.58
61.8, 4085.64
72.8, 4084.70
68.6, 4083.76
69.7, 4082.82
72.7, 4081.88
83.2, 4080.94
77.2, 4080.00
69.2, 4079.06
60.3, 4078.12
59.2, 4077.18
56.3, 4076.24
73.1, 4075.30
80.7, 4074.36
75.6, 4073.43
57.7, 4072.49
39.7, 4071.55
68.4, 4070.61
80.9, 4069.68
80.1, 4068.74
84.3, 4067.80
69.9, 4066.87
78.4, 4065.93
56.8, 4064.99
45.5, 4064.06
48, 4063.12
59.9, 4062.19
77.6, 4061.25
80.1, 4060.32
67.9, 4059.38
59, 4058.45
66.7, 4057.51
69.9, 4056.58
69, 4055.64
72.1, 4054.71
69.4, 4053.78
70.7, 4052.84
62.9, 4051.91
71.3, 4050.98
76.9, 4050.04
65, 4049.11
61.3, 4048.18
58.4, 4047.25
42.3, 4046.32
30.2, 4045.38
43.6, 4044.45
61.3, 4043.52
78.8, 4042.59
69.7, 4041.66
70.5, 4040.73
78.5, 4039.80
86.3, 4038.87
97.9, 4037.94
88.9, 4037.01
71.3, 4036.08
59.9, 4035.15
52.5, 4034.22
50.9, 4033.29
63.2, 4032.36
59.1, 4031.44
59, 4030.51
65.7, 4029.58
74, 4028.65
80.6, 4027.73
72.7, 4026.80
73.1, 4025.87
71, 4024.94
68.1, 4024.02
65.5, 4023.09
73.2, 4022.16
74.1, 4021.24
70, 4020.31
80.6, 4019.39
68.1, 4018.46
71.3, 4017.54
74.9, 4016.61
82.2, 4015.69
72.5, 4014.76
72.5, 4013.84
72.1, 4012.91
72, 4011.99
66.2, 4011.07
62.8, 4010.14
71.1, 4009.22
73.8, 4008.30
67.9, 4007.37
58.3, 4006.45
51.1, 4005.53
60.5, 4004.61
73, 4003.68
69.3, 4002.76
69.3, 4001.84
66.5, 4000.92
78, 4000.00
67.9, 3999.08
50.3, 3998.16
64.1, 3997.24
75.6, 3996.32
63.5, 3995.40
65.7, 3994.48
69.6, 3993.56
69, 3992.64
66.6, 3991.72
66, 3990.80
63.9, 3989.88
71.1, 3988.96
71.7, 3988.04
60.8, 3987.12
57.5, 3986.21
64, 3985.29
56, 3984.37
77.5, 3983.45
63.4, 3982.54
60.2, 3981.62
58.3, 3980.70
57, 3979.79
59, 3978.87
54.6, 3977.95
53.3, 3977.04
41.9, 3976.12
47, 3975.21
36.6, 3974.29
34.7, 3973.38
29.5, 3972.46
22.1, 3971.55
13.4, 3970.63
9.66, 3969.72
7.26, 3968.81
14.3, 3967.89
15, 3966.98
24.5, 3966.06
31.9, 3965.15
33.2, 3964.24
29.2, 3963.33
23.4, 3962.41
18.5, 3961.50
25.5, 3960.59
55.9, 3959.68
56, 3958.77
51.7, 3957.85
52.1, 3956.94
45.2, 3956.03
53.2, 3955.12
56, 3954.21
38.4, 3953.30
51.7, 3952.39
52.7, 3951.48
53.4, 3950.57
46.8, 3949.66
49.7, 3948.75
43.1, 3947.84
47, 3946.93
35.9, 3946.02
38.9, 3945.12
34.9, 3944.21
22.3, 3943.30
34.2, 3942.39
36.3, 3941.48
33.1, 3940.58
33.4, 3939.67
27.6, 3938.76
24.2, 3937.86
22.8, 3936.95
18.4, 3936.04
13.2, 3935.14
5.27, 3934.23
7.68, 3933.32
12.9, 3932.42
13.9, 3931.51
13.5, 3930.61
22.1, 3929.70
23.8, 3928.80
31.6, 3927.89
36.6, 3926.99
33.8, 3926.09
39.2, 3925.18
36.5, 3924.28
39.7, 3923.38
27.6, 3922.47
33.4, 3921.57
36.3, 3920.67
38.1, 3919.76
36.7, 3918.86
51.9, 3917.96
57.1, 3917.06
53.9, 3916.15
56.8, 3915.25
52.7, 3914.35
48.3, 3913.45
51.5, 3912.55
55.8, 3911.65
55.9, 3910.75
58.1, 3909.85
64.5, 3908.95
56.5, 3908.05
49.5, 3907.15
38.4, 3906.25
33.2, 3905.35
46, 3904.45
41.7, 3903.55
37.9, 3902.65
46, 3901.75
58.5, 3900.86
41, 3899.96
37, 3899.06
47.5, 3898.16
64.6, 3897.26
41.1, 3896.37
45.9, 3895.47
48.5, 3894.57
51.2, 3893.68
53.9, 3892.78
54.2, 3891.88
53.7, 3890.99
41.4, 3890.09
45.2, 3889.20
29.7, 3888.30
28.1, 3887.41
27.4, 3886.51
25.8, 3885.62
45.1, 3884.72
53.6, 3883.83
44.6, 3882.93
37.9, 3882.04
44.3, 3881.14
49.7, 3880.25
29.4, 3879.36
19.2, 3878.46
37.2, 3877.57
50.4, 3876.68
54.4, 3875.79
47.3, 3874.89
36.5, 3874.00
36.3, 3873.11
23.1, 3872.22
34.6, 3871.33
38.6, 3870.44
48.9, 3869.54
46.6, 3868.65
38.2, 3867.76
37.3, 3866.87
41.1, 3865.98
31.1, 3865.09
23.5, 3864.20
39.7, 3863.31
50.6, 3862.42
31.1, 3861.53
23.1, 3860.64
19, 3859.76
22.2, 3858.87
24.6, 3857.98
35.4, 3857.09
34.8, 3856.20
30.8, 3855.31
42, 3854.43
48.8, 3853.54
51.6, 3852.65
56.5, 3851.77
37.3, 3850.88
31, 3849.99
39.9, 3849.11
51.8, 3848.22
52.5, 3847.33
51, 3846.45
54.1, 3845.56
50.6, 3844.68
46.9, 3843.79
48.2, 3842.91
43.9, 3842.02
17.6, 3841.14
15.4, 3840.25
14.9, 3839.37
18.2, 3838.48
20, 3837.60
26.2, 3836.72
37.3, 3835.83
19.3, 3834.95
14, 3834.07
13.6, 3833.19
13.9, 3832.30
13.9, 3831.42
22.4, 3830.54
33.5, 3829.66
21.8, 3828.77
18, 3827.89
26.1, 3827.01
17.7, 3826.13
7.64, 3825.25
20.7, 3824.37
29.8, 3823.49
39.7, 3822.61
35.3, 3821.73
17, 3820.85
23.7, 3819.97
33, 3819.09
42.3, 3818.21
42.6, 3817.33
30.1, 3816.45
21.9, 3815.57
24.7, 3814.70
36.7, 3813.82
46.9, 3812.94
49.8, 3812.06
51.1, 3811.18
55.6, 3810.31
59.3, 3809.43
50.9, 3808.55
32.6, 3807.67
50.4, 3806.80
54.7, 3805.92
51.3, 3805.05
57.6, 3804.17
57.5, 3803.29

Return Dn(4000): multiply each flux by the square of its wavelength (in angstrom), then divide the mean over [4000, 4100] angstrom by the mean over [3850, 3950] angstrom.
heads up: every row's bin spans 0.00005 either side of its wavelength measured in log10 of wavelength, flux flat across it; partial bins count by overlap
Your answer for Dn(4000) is 1.9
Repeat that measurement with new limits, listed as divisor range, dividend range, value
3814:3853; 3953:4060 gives 2.12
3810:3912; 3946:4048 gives 1.65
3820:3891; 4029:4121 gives 2.28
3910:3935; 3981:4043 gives 2.01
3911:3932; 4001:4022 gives 1.88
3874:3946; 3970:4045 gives 1.74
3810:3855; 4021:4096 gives 2.38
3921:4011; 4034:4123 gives 1.66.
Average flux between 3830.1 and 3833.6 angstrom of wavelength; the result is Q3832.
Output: 16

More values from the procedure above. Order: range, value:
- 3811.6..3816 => 36.1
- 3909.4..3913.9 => 54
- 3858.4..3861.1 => 21.6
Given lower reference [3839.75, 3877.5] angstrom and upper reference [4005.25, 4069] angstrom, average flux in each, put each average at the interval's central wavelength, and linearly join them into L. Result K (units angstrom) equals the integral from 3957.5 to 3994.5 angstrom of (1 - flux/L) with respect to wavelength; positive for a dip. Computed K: 8.1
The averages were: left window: 39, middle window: 45.8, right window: 68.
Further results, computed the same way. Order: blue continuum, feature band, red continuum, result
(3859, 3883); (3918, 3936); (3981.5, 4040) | 8.2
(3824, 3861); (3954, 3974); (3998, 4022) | 9.1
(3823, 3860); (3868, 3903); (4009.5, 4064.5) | -2.9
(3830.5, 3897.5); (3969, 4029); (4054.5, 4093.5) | -3.1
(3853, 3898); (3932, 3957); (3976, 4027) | 9.0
